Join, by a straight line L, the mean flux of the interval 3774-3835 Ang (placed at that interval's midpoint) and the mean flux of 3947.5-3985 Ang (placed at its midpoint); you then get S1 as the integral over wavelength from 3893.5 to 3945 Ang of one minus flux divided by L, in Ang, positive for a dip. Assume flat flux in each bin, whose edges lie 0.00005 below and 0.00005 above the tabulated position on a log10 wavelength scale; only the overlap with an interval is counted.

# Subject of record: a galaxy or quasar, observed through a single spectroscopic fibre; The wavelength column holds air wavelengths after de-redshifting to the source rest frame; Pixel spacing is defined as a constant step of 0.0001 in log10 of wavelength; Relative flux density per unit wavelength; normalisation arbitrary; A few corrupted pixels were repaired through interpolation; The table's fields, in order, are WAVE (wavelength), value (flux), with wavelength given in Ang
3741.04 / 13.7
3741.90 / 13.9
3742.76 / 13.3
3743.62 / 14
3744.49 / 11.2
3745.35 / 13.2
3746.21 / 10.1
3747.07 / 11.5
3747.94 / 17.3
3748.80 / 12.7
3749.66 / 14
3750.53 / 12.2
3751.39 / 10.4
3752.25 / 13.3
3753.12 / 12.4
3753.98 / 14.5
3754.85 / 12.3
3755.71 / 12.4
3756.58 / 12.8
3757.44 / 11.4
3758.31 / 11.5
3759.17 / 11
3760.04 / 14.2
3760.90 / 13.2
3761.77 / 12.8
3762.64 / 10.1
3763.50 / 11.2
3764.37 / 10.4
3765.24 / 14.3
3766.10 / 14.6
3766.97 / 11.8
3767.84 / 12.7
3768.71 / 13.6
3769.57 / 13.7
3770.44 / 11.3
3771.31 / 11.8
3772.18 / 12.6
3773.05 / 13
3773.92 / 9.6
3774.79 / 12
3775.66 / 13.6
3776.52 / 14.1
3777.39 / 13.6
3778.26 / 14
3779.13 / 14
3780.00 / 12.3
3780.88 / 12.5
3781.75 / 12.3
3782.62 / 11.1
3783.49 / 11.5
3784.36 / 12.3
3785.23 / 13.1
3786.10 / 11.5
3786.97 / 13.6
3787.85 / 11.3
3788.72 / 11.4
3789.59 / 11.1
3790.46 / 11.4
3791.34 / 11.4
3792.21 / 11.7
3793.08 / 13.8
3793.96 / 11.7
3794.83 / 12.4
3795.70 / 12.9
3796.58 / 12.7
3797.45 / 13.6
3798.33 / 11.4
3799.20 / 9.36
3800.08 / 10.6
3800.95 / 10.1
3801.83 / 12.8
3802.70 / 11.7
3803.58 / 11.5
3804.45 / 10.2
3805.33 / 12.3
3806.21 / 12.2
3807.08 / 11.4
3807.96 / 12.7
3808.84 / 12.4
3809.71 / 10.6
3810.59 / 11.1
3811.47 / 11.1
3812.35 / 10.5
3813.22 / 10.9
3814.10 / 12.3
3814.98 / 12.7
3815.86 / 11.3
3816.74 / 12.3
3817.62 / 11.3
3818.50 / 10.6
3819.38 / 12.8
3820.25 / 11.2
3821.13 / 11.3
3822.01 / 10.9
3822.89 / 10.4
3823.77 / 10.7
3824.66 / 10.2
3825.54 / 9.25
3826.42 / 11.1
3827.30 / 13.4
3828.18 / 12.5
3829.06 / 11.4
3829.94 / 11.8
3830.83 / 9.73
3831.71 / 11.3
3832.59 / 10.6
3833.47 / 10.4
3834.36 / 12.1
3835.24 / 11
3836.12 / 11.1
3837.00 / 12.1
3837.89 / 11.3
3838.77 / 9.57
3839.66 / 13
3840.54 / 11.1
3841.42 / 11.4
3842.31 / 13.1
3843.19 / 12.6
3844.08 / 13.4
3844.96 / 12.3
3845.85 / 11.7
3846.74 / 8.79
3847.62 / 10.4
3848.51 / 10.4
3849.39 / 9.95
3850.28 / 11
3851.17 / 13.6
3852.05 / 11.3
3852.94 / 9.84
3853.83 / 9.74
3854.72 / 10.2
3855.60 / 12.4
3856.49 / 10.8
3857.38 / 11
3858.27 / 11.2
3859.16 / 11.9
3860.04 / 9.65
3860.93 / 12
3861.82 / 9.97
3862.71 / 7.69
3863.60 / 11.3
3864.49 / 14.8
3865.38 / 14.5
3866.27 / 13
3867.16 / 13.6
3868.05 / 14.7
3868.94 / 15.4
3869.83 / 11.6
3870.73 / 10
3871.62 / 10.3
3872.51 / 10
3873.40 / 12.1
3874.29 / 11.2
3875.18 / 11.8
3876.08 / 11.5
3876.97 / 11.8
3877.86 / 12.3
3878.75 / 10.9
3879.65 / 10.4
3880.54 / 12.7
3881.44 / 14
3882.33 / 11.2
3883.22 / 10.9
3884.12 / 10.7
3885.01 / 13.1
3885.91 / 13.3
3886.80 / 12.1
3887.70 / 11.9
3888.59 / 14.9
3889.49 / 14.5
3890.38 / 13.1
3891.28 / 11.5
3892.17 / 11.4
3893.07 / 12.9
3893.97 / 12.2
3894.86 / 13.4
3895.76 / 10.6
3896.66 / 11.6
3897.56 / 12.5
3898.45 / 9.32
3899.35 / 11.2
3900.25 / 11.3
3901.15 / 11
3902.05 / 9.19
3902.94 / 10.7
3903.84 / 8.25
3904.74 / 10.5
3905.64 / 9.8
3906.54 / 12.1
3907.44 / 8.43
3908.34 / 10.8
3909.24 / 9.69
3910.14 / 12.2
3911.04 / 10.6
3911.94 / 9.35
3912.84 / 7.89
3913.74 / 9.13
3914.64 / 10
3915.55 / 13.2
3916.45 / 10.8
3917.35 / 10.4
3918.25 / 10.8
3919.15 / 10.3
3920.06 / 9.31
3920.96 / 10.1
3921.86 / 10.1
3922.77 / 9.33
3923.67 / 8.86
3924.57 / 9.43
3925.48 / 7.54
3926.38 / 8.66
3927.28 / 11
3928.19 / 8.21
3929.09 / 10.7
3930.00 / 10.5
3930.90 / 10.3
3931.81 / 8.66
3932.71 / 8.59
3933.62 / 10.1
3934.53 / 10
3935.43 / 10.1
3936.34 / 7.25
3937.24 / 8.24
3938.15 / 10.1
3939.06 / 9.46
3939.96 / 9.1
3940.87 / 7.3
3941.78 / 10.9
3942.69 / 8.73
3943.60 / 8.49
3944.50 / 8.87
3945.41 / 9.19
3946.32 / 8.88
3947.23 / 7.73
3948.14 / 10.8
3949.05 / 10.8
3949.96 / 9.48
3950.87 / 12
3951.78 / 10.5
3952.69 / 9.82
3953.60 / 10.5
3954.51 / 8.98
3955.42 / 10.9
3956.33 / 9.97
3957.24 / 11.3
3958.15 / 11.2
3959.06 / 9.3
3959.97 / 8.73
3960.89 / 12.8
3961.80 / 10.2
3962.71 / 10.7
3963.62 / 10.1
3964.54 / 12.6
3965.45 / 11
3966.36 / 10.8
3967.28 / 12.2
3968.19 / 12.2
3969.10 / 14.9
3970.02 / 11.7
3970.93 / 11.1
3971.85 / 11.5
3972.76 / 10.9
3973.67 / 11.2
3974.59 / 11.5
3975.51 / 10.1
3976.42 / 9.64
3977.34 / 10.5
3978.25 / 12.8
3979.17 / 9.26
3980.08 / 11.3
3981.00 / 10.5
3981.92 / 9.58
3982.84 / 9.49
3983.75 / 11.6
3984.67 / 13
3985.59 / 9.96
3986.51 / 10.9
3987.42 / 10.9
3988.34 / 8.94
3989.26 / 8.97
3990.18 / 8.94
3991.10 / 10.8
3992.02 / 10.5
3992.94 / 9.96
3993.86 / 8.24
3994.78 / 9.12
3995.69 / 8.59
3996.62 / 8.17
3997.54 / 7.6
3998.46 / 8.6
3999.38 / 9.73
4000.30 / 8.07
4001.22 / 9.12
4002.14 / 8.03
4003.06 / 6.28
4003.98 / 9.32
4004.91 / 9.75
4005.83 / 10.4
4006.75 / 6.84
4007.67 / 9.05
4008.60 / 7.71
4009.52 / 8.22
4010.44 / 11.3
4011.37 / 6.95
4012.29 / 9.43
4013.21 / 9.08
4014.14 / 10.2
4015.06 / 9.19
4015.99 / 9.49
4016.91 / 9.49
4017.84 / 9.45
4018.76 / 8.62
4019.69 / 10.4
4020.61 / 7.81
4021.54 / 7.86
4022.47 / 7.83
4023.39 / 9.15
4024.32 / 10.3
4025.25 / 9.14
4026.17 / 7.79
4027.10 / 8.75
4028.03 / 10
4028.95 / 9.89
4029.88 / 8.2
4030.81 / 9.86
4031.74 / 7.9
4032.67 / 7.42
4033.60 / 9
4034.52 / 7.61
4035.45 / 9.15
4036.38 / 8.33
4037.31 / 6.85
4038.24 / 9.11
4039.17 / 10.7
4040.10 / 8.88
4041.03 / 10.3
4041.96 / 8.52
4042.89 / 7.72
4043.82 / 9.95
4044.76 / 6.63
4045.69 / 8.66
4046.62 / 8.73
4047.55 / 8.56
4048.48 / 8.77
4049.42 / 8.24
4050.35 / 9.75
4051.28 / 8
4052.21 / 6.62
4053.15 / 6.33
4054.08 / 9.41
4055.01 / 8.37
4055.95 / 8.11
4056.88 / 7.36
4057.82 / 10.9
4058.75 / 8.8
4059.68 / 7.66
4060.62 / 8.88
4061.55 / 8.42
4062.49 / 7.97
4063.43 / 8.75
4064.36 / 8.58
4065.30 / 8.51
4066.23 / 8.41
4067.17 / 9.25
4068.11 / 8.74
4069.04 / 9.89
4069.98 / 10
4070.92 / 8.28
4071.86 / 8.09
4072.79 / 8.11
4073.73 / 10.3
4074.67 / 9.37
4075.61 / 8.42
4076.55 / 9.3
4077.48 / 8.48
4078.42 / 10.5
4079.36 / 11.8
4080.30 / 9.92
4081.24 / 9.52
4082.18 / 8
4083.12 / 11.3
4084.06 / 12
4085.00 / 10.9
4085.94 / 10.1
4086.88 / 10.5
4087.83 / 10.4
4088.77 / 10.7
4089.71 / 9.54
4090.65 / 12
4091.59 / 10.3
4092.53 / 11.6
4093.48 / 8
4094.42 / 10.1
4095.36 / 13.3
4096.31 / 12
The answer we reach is 5.52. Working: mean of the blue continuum 11.7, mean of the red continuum 10.9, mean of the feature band 9.95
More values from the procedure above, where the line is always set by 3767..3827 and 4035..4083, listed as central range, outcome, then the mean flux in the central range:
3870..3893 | -2.2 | 11.9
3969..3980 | -1.5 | 11.1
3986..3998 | 0.3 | 9.36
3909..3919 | 0.1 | 10.4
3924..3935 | 0.9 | 9.47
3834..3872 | -1.2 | 11.6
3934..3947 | 1.5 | 9.03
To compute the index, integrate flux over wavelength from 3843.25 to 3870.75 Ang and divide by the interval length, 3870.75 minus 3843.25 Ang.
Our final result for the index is 11.6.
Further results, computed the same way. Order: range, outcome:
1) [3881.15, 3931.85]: 10.8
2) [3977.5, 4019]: 9.42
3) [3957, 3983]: 11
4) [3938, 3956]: 9.62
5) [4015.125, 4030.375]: 9.02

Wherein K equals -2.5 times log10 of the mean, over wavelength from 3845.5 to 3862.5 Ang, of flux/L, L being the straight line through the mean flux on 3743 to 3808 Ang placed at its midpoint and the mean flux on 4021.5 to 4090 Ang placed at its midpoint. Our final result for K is 0.057 mag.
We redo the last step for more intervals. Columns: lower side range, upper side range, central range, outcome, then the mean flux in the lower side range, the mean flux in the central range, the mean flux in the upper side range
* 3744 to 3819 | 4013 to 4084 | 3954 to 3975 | -0.13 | 12.2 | 11.1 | 8.88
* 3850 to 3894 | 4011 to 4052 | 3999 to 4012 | 0.08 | 11.9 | 8.63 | 8.8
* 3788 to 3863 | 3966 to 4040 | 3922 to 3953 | 0.09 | 11.3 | 9.4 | 9.55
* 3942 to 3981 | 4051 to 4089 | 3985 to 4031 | 0.10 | 10.6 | 9.06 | 9.14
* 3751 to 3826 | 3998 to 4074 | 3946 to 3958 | -0.04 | 12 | 10.2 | 8.73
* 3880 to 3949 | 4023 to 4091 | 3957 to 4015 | -0.03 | 10.4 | 10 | 9.04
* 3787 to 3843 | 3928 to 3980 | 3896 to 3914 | 0.04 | 11.5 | 10.3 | 10.3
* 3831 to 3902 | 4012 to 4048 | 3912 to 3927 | 0.11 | 11.7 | 9.75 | 8.87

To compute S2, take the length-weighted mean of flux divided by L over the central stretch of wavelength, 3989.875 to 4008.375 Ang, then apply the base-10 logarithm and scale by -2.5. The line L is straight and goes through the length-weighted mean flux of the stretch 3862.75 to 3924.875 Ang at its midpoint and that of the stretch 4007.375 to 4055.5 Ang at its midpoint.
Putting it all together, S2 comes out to 0.06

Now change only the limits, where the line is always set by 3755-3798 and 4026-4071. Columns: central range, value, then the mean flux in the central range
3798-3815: 0.06 mag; 11.4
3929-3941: 0.10 mag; 9.33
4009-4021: -0.01 mag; 9.21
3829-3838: 0.04 mag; 11.1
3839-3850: 0.00 mag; 11.5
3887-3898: -0.16 mag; 12.5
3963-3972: -0.21 mag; 11.8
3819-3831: 0.05 mag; 11.2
